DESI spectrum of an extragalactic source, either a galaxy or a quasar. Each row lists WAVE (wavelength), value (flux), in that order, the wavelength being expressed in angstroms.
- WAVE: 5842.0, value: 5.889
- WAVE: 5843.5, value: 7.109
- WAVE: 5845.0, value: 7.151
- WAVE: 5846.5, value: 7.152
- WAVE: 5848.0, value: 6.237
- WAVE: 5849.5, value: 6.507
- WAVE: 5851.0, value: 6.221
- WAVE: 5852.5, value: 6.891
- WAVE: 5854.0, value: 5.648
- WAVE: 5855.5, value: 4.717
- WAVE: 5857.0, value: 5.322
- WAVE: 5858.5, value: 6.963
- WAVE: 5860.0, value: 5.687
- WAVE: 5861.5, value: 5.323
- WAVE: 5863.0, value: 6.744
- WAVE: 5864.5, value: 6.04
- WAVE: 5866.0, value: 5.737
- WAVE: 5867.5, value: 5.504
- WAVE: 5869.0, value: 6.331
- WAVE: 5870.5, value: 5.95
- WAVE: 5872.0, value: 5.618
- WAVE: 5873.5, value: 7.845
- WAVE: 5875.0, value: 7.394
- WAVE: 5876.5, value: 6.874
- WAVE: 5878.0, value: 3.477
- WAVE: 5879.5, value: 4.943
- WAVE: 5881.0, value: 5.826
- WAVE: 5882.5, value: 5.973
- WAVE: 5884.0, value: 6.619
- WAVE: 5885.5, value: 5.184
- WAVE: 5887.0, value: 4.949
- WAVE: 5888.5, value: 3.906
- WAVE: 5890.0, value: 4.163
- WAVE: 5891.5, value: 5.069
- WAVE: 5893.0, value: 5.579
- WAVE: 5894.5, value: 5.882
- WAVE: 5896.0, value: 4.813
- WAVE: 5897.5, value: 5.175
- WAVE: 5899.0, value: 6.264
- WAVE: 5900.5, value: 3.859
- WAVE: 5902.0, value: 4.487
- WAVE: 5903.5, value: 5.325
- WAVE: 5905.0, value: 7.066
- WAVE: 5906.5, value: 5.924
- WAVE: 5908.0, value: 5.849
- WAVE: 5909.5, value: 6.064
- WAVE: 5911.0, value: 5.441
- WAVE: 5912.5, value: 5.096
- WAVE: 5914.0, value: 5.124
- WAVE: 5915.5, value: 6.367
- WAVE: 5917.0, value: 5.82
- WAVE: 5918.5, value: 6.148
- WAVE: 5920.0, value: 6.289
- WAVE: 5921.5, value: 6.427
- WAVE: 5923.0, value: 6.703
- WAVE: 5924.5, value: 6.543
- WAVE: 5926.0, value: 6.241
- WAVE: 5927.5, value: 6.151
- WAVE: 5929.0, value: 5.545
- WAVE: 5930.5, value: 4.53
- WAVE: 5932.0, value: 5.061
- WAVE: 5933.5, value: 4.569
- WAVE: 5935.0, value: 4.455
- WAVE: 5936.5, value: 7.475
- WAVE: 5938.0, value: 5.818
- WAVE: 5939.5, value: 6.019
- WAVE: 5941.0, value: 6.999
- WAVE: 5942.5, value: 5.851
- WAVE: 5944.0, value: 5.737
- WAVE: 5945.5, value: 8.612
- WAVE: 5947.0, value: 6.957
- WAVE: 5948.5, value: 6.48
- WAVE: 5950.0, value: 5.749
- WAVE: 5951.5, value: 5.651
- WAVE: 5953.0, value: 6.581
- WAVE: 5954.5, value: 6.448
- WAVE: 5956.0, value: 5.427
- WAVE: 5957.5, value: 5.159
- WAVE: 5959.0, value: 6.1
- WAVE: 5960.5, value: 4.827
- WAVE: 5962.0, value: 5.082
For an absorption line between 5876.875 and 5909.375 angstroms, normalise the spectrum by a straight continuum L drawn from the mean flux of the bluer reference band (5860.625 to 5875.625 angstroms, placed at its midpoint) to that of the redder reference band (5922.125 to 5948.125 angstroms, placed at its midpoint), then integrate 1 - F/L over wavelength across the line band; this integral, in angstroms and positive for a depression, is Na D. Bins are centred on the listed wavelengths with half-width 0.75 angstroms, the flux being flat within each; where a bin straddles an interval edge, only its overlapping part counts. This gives 4.7 angstroms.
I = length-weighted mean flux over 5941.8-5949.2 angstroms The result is 6.73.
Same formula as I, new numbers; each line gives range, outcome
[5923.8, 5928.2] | 6.31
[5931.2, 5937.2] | 5.37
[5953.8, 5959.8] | 5.77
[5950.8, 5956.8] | 6.02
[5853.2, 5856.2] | 5.22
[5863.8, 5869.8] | 5.9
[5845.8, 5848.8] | 6.68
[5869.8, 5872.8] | 5.82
